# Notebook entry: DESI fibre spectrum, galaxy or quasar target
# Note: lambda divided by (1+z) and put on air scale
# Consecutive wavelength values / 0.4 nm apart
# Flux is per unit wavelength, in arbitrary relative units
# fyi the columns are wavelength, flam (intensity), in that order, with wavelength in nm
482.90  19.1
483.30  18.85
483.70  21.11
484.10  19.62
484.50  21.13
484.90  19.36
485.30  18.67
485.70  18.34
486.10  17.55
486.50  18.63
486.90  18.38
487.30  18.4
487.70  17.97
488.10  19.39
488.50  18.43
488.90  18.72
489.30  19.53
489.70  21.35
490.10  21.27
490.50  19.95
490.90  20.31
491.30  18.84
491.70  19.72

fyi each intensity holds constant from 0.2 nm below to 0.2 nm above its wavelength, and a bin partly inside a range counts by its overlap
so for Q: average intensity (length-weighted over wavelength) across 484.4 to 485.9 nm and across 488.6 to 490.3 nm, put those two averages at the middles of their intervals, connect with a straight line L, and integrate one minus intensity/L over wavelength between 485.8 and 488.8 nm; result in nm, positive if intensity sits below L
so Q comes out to 0.20 nm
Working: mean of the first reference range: 19.3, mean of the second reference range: 20.1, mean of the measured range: 18.4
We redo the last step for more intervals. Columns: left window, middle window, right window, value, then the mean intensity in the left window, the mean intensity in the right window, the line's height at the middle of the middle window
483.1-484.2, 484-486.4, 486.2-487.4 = 0.012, 19.9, 18.4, 19.2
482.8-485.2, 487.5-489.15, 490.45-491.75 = 0.091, 19.8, 19.7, 19.7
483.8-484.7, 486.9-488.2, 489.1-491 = 0.126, 20.5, 20.5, 20.5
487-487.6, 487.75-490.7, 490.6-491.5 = -0.112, 18.3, 19.6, 19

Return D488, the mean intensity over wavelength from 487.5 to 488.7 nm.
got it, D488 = 18.6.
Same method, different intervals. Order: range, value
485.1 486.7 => 18.3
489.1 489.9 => 20.4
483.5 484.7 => 20.6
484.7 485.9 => 18.8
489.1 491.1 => 20.5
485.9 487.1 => 18.2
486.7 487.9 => 18.2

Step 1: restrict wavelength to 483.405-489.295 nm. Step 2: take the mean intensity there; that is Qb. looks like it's 19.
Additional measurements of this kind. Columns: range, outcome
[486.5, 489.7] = 18.9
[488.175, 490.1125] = 19.7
